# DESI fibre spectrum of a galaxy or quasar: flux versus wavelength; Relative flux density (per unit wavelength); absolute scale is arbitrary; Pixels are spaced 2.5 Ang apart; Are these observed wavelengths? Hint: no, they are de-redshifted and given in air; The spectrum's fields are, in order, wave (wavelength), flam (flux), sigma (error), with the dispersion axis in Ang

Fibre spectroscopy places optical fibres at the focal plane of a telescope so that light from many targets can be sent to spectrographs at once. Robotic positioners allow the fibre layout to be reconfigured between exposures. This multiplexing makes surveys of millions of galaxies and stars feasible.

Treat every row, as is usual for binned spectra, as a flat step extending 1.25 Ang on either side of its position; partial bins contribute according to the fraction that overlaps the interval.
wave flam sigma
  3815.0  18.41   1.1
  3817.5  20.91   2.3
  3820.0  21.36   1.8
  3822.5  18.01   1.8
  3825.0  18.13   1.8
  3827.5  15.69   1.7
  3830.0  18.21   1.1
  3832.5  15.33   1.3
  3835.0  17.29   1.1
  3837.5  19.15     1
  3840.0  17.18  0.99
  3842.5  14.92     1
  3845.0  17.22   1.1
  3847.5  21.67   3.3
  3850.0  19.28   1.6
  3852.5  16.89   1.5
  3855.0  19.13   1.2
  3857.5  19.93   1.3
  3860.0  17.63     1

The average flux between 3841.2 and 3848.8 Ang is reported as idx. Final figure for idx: 17.9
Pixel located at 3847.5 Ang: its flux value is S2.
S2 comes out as 21.67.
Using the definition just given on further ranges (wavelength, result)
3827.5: 15.69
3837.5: 19.15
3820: 21.36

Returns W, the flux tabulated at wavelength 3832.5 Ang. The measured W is 15.33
